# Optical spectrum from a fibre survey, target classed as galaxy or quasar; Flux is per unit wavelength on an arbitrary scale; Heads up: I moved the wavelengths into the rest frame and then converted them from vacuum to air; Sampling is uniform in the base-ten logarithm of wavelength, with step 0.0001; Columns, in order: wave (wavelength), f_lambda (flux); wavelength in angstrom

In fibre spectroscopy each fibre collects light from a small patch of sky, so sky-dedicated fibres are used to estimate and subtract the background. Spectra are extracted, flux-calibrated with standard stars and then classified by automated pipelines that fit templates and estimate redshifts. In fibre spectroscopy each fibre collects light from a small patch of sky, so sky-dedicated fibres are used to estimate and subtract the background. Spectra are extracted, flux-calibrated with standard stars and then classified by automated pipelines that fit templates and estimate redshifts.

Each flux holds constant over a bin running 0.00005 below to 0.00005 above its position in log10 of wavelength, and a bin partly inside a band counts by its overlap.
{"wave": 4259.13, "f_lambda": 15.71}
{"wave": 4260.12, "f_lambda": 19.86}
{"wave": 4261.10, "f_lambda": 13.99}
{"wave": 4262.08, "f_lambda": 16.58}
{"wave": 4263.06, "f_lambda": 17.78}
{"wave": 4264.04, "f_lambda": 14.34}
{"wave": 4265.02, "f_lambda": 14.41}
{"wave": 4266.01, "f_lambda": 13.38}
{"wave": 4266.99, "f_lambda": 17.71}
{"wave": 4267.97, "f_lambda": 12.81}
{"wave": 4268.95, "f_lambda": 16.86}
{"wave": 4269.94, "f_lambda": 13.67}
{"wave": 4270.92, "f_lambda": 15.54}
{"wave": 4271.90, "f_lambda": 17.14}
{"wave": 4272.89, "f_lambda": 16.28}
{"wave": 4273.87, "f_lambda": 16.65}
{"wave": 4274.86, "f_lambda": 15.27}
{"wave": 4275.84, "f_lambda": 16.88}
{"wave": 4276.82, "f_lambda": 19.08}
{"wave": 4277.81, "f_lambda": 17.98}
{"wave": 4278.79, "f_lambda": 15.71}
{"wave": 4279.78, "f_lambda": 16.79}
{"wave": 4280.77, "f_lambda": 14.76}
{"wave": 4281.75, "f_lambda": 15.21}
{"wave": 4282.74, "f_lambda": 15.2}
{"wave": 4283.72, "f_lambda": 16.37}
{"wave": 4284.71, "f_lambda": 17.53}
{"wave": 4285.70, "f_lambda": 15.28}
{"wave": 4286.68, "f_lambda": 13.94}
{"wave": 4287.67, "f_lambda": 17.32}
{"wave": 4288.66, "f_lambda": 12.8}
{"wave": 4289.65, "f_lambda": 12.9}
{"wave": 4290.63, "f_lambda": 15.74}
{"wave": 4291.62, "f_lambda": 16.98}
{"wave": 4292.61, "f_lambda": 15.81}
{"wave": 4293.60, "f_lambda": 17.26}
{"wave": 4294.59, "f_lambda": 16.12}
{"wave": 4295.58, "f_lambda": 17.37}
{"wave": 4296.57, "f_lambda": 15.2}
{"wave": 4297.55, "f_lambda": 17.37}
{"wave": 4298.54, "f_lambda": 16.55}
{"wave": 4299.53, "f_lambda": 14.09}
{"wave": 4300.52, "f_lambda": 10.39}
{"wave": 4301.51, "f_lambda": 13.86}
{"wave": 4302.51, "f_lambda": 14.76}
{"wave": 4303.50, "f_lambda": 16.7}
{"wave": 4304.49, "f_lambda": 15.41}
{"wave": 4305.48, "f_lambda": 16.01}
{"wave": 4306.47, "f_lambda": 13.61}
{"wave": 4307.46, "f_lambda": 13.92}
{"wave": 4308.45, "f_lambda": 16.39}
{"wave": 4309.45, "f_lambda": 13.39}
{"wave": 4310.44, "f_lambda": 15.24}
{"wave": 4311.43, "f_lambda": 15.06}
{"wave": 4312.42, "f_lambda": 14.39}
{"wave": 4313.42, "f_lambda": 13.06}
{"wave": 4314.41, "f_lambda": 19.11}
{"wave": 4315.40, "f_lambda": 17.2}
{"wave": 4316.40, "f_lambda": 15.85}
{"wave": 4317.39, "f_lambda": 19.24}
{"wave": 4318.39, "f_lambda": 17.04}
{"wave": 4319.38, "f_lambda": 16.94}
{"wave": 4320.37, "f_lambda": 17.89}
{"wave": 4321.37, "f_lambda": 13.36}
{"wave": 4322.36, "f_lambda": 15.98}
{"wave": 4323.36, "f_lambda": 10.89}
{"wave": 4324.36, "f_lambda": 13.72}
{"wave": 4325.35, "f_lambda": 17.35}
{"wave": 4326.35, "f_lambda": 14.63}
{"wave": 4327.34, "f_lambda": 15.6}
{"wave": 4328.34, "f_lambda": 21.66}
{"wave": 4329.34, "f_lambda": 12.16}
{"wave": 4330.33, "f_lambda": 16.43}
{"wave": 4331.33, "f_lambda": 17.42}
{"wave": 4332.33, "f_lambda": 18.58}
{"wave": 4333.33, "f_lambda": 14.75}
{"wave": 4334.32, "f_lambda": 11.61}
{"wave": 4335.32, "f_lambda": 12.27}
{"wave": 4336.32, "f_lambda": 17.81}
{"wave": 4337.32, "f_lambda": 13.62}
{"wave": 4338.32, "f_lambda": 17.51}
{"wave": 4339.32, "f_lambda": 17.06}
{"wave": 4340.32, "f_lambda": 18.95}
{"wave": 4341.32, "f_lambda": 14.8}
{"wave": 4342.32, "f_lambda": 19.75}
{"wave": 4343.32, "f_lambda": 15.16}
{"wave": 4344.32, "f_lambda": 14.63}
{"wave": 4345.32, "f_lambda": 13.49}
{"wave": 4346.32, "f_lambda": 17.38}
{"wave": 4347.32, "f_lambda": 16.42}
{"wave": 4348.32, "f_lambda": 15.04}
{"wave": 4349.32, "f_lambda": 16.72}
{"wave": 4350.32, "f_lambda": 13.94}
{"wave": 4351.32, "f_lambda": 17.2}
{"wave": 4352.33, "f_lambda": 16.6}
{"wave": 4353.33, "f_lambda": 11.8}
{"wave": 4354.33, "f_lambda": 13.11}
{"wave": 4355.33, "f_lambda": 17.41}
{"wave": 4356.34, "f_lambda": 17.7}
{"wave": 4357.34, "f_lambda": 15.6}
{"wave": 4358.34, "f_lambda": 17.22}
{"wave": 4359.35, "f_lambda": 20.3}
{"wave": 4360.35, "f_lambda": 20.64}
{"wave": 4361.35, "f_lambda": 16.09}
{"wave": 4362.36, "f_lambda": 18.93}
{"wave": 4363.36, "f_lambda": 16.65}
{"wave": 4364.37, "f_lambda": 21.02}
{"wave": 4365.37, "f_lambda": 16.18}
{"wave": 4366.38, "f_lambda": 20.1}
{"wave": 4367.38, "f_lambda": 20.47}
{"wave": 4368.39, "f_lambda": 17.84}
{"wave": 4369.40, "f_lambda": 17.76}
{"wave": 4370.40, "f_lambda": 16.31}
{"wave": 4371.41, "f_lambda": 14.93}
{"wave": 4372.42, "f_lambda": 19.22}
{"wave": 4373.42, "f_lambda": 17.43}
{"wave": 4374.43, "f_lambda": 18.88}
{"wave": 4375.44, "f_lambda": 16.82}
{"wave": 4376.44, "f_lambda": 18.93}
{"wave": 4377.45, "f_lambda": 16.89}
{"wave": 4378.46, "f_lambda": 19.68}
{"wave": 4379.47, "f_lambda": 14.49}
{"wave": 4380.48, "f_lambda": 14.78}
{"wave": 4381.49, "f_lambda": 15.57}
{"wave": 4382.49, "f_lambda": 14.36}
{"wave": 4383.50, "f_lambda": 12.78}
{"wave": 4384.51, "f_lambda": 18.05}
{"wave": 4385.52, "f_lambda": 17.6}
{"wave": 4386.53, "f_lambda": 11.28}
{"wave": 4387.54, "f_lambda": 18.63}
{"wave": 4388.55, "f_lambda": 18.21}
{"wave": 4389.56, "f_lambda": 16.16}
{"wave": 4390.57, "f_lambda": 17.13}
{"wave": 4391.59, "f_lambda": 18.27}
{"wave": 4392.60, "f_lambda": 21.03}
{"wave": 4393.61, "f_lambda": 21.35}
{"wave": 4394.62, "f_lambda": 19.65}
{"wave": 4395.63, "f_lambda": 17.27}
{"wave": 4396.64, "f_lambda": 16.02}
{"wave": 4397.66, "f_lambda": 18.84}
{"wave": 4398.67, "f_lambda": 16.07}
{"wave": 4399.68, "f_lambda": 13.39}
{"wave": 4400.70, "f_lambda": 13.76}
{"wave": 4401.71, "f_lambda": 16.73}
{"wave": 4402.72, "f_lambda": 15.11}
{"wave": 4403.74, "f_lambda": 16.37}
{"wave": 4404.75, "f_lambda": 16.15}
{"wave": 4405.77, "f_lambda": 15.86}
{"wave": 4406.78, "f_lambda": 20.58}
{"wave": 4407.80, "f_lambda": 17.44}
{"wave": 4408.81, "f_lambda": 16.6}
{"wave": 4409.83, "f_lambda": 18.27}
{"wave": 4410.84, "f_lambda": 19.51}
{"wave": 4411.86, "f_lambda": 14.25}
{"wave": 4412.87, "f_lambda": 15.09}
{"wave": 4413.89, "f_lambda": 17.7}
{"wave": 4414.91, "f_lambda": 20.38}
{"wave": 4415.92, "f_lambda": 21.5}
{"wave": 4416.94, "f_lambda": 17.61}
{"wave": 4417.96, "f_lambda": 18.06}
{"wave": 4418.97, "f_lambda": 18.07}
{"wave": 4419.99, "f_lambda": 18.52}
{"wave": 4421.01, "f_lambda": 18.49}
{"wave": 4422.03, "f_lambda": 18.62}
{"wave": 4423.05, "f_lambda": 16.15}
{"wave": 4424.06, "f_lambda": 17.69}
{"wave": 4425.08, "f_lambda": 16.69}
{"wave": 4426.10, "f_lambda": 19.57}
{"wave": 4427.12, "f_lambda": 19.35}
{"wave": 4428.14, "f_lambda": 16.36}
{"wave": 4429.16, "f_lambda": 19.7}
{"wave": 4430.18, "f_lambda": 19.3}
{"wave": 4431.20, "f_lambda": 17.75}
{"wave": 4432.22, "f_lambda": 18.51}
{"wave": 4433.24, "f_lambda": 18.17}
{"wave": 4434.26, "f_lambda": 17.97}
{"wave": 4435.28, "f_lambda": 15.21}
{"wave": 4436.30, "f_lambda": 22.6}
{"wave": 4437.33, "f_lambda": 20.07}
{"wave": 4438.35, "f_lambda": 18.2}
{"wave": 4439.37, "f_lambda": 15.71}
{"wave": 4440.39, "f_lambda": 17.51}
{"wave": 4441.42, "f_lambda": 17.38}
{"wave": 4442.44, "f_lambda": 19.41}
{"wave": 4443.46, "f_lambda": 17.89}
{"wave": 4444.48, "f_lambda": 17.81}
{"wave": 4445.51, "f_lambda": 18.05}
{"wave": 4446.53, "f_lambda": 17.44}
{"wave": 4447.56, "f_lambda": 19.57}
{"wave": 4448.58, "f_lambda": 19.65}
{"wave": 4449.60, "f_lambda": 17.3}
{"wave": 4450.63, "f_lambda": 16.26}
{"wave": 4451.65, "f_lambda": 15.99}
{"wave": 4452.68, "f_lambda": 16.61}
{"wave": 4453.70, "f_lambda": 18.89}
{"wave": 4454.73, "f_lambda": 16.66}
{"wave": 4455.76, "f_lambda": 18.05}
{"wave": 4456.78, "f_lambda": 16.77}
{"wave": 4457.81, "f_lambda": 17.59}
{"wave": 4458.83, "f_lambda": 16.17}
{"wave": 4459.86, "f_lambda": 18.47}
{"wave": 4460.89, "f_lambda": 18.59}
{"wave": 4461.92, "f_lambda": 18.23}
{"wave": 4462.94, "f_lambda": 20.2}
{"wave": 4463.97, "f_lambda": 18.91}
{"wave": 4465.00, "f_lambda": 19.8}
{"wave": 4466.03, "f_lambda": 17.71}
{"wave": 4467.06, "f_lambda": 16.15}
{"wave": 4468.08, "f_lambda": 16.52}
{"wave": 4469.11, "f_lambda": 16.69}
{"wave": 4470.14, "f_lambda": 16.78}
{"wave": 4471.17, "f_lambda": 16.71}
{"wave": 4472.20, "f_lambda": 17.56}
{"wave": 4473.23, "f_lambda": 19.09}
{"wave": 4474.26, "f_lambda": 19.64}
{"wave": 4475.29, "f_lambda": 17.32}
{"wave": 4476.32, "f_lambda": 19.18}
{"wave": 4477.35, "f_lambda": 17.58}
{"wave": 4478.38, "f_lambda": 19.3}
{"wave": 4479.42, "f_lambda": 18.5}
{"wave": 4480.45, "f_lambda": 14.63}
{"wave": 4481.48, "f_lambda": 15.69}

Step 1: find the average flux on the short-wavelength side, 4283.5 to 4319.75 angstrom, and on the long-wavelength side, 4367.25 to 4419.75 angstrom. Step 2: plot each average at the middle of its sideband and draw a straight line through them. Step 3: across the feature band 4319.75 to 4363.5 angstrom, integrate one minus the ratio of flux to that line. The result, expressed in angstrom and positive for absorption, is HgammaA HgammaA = 0.6 angstrom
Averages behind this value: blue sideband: 15.6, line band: 16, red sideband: 17.2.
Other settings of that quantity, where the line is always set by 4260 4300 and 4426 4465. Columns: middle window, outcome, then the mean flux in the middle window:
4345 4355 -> 0.9 angstrom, 15.2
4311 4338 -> 1.3 angstrom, 15.7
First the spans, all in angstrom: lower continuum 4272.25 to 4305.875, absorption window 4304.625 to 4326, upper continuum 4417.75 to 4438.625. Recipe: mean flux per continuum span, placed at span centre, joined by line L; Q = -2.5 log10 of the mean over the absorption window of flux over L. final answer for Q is 0.05 mag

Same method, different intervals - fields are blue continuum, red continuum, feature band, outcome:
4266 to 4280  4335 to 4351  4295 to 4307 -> 0.07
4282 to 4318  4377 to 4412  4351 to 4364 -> -0.04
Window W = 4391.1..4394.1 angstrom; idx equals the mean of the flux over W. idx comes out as 20.2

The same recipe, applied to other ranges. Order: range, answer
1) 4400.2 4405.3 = 15.6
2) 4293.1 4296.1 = 16.9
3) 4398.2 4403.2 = 15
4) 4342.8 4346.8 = 15.2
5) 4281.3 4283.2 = 15.2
